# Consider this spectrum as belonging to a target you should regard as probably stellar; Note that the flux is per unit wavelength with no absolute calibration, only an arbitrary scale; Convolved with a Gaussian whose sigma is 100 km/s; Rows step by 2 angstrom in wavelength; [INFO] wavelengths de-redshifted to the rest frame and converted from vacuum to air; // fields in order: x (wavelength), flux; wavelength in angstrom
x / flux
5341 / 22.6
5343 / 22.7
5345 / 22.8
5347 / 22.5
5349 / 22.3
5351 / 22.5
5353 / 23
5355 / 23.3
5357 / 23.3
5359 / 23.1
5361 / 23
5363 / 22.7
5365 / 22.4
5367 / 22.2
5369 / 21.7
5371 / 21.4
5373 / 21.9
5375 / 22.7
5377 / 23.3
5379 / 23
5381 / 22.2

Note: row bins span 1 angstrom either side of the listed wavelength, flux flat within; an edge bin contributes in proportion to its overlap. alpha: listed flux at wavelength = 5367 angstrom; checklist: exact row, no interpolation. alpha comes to 22.2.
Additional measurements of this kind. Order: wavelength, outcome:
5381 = 22.2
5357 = 23.3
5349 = 22.3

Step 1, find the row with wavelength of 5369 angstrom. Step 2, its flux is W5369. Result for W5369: 21.7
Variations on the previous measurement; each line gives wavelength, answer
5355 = 23.3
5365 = 22.4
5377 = 23.3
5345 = 22.8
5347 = 22.5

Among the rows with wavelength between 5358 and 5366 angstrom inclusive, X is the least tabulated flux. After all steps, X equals 22.4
